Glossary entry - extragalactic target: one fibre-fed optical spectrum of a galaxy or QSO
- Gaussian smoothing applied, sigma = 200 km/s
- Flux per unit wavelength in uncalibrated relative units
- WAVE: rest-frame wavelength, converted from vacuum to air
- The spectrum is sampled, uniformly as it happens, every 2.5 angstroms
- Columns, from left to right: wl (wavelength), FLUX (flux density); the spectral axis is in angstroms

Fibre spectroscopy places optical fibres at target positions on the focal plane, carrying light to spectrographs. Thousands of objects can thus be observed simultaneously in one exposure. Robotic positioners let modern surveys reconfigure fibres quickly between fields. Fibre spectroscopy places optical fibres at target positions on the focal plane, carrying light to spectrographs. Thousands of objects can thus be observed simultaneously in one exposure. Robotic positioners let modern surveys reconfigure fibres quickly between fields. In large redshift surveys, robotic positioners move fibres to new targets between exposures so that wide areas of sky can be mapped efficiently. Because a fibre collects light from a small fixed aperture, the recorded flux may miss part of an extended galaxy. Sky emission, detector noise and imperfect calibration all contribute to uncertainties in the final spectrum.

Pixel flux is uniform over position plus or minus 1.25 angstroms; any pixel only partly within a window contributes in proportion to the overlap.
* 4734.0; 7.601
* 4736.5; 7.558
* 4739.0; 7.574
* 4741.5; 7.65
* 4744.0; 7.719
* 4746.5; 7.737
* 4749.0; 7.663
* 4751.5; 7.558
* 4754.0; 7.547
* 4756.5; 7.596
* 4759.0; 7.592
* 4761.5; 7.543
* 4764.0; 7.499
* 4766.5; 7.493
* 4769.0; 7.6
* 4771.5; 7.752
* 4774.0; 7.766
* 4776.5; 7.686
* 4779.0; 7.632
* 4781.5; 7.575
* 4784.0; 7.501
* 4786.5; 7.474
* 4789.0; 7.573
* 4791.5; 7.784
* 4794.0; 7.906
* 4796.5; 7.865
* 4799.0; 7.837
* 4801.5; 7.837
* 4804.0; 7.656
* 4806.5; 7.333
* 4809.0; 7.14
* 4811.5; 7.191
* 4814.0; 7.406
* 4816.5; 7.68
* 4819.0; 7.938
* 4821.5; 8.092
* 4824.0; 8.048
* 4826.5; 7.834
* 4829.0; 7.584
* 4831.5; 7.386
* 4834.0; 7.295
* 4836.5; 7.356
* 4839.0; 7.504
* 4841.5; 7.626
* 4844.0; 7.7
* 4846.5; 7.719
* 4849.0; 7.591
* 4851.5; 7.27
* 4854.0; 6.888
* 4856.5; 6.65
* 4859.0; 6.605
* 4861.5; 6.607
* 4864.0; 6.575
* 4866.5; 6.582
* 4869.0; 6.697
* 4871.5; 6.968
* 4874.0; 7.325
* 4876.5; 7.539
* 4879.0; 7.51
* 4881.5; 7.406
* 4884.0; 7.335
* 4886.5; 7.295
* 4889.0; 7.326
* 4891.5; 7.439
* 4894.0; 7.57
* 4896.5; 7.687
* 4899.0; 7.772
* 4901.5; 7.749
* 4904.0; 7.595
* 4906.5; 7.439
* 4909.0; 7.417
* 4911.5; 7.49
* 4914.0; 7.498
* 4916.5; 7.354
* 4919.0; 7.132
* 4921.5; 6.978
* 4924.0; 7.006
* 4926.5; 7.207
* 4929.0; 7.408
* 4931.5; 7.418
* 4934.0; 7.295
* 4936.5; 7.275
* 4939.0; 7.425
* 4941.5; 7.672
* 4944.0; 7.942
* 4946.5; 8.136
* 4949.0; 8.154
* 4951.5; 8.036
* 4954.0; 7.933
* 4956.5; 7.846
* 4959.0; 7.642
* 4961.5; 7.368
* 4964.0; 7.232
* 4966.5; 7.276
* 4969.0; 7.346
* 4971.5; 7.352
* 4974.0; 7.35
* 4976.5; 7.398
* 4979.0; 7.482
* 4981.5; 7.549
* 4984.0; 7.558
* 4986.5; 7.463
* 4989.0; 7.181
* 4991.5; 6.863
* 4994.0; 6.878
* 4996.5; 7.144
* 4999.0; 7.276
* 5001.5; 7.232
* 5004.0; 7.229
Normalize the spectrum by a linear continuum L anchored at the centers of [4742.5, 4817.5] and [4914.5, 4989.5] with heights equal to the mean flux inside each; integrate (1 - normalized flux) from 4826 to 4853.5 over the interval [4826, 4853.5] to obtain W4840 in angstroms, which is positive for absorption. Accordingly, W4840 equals 0.2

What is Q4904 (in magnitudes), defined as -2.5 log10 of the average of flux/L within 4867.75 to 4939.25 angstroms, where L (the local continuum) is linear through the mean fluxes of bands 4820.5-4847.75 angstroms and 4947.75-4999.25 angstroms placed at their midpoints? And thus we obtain 0.03 mag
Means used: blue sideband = 7.65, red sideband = 7.45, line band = 7.36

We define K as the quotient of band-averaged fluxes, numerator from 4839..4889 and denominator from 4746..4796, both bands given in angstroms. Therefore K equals 0.9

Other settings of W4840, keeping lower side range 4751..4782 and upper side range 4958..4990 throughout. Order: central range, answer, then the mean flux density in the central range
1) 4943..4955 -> -1.0 angstroms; 8.04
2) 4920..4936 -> 0.5 angstroms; 7.22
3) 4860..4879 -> 1.4 angstroms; 6.94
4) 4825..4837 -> 0.0 angstroms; 7.51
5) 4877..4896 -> 0.1 angstroms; 7.43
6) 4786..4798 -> -0.3 angstroms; 7.74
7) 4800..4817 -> 0.2 angstroms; 7.46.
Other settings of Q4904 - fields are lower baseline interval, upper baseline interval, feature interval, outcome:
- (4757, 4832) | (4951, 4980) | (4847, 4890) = 0.075 mag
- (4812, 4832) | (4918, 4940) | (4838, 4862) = 0.055 mag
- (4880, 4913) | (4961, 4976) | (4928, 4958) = -0.047 mag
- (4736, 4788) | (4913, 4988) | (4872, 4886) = 0.021 mag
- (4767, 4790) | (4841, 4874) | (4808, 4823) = -0.036 mag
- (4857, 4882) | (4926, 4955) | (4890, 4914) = -0.042 mag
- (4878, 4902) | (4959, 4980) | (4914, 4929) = 0.039 mag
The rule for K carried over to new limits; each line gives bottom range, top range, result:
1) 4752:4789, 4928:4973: 1.00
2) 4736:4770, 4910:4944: 0.97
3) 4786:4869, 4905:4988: 1.01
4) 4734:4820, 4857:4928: 0.95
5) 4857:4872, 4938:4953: 1.19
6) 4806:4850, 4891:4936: 0.98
